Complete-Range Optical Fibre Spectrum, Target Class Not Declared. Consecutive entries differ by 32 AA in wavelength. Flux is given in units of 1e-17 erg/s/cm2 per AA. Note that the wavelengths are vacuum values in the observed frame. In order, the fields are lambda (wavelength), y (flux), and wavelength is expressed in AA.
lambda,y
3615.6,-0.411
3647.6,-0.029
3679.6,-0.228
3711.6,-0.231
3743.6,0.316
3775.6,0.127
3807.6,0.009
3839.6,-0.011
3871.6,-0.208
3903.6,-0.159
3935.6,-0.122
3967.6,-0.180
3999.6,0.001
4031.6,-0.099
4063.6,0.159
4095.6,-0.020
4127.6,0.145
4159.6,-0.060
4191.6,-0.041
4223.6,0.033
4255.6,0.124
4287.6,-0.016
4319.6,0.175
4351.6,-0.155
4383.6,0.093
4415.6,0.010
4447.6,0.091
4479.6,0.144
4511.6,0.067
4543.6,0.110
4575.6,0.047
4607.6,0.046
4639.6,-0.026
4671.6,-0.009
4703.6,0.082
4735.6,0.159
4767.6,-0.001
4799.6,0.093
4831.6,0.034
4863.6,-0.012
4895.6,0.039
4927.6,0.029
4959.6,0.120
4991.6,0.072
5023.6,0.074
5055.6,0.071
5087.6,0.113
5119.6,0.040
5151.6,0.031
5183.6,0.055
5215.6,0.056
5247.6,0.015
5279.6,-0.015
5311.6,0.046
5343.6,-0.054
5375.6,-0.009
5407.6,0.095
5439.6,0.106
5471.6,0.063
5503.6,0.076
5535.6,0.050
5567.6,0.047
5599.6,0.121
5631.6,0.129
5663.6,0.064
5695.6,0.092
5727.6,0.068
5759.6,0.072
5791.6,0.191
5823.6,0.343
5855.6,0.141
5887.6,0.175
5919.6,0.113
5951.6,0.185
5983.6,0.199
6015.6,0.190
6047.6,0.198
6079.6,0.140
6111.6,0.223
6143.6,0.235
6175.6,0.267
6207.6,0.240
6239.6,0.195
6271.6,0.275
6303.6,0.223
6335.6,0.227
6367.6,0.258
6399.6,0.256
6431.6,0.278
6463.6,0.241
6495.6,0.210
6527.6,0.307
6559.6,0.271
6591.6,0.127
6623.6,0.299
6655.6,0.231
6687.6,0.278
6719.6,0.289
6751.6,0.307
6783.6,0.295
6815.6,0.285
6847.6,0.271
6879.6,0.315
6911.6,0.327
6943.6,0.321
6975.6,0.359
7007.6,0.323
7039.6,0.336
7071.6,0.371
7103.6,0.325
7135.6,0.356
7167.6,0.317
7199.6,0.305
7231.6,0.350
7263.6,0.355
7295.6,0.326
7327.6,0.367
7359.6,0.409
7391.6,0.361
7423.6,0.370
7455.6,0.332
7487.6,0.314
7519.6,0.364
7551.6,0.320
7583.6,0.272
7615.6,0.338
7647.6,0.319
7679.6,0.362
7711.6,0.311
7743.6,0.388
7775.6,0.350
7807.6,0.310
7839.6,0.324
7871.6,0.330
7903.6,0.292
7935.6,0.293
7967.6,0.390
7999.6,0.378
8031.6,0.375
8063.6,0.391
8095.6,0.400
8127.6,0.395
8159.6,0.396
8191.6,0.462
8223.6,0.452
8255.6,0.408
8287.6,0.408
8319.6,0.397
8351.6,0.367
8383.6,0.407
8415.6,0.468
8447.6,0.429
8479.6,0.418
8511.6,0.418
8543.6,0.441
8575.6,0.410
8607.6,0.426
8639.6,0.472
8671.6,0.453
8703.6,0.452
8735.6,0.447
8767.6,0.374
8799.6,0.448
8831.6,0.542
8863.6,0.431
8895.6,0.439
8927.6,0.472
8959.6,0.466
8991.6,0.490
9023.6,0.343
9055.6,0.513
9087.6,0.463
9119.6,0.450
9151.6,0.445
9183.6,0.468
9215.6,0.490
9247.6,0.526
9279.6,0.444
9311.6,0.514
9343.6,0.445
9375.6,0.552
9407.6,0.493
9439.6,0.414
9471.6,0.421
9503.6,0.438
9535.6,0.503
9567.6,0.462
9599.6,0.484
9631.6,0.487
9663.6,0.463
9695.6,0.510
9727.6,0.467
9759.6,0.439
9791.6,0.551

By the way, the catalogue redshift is 0.53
